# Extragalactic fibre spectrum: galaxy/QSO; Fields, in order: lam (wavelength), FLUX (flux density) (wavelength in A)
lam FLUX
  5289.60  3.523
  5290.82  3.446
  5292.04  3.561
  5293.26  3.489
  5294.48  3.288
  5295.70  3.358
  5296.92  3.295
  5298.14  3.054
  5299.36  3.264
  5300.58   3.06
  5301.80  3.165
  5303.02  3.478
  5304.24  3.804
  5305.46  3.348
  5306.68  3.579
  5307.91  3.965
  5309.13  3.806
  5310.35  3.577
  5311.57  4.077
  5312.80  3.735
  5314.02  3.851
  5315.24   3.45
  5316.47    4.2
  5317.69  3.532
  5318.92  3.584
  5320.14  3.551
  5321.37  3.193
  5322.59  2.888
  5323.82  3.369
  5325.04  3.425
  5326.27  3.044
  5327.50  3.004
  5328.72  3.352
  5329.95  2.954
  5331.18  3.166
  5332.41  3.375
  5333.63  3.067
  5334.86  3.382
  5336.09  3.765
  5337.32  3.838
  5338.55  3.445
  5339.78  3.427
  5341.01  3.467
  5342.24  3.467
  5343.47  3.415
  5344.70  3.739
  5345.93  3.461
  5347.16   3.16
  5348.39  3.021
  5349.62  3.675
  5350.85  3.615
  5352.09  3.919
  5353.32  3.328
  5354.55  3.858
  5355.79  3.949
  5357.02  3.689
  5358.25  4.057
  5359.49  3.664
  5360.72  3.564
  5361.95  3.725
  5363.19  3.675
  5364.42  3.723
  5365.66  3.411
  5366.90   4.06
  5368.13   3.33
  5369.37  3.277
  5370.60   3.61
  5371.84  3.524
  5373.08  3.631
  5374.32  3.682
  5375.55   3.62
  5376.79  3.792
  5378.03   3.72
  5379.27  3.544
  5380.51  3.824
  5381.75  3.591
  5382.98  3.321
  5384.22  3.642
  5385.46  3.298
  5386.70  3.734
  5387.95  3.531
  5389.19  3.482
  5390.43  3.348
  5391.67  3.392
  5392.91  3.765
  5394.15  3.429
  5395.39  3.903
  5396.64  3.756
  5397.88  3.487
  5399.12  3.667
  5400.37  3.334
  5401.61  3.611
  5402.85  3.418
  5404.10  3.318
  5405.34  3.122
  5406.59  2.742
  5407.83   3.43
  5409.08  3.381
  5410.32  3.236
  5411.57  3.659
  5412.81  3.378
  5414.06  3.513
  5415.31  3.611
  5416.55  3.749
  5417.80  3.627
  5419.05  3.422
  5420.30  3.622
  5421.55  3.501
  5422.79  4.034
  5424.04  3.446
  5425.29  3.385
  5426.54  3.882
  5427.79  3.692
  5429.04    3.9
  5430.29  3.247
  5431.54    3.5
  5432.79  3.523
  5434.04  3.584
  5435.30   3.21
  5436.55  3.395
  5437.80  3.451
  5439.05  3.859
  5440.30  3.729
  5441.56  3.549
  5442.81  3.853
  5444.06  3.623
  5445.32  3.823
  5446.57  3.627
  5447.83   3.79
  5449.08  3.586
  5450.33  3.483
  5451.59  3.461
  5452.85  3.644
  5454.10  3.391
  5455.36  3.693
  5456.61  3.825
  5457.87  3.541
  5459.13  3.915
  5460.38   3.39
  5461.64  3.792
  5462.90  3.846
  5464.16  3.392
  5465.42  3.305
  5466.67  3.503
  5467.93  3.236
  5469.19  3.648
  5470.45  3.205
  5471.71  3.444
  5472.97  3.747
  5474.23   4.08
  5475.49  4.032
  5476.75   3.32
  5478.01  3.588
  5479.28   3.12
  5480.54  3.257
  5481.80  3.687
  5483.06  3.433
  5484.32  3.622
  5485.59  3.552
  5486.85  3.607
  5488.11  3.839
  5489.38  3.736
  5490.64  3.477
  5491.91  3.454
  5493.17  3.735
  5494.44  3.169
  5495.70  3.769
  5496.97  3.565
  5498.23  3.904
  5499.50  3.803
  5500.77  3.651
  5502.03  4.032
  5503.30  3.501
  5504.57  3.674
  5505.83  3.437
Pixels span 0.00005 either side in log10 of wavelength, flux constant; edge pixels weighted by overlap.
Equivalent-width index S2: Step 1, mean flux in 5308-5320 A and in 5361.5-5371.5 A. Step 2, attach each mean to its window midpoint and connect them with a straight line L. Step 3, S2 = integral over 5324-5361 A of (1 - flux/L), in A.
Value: 1.96 A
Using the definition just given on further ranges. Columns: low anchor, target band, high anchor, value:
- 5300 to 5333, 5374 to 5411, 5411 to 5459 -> 0.5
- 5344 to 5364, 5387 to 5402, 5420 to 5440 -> 0.2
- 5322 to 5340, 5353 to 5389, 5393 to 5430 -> -2.4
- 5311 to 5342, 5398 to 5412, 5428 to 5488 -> 0.7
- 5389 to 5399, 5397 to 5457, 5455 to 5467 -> 1.0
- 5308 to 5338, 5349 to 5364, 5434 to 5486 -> -1.0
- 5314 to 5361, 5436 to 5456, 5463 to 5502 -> -0.4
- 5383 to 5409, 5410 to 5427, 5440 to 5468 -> -0.3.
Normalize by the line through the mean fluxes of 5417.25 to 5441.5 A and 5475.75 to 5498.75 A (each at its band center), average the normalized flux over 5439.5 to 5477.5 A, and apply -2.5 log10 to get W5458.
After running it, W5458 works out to -0.02 mag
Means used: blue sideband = 3.58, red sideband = 3.55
